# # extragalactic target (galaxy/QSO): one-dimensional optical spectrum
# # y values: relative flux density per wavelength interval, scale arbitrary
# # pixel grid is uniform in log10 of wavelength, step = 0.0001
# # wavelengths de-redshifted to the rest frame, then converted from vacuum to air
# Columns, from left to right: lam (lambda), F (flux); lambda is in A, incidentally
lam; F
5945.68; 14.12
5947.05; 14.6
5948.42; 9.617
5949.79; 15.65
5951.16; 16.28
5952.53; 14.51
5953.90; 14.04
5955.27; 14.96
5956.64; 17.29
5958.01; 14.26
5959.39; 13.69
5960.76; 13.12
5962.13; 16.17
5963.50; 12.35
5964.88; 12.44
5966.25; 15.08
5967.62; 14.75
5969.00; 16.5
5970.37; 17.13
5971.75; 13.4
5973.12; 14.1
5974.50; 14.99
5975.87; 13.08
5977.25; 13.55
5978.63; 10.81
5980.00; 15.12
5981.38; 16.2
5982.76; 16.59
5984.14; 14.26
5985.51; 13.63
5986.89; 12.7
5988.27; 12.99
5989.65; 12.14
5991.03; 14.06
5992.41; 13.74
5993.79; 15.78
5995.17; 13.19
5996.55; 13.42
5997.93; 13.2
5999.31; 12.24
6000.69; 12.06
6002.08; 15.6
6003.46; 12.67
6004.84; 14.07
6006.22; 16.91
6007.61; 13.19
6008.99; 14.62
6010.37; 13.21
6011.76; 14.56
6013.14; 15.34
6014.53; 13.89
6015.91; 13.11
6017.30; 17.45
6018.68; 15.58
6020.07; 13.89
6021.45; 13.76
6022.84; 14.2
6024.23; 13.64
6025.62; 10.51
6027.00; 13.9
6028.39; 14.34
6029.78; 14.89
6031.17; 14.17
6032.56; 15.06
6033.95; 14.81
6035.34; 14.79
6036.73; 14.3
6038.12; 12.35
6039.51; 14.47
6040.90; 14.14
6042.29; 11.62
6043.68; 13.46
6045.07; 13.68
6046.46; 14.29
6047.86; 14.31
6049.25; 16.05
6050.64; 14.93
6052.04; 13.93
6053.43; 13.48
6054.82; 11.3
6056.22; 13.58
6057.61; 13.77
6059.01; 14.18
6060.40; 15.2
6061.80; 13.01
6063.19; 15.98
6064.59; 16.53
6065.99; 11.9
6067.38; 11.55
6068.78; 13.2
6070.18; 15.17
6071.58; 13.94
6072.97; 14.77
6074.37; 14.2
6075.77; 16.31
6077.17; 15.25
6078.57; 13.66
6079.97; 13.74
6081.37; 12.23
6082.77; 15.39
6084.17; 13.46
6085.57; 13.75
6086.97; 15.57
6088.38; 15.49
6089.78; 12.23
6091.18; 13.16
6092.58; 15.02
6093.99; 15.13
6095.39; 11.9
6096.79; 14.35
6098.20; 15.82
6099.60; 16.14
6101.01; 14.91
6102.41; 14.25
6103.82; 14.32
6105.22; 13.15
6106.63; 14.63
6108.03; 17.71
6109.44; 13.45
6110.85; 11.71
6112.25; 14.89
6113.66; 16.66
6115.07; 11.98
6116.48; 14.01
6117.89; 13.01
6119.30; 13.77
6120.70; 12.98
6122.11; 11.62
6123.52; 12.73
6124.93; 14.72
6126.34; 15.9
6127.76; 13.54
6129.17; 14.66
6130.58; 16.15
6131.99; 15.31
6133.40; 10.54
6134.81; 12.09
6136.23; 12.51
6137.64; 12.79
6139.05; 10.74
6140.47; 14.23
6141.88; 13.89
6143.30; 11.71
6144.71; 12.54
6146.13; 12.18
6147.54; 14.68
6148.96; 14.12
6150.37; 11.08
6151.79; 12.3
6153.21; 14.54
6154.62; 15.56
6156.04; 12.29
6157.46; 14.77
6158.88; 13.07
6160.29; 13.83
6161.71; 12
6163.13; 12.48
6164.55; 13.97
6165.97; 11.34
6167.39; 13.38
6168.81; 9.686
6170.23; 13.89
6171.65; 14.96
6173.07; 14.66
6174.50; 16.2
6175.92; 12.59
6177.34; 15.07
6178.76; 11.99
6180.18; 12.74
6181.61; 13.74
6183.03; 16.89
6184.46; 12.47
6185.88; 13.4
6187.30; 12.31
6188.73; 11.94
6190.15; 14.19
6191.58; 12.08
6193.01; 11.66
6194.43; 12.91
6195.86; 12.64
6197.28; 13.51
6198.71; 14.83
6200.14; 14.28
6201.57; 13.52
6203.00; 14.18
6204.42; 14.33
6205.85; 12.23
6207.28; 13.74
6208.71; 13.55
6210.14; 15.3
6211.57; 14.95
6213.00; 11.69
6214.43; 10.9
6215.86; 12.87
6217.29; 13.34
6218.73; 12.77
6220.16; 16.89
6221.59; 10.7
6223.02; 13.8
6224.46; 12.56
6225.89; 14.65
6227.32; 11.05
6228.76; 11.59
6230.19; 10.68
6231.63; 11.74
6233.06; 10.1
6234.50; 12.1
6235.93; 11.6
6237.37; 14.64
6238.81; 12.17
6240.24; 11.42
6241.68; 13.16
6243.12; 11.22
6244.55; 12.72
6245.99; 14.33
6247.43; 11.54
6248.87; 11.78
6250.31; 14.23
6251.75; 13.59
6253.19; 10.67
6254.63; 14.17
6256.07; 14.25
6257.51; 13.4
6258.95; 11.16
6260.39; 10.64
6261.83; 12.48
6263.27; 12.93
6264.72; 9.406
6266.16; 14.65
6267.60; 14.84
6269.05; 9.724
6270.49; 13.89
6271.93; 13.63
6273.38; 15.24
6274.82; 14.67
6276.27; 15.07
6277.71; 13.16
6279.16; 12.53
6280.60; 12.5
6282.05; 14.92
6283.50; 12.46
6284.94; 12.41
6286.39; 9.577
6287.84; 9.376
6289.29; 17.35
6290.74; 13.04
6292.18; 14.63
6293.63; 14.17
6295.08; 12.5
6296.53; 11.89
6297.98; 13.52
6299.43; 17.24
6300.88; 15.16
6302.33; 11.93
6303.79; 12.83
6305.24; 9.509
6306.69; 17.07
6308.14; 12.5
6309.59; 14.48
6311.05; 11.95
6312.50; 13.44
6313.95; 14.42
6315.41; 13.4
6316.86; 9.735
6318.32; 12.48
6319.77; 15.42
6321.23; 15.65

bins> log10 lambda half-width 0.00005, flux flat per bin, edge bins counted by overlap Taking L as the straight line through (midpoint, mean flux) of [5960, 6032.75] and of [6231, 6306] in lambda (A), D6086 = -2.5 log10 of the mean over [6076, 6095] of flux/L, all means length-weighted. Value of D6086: -0.04 mag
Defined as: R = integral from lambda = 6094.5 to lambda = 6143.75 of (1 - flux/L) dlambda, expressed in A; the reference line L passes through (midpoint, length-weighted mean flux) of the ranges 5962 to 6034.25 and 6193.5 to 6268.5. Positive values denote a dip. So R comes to -1.3 A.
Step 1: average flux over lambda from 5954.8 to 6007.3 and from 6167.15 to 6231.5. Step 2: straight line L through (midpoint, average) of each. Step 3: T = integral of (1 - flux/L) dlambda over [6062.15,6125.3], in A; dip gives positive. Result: -2.0 A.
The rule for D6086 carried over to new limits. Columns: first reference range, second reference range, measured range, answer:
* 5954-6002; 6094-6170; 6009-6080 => -0.02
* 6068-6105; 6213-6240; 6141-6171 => 0.03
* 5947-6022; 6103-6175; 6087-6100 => -0.05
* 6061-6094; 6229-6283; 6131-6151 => 0.07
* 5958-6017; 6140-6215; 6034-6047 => 0.01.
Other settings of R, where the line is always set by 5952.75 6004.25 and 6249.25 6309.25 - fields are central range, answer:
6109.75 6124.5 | 0.3 A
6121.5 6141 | 0.3 A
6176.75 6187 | -0.2 A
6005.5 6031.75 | -0.6 A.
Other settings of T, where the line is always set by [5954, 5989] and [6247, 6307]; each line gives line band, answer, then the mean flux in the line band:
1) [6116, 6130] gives 0.01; 13.7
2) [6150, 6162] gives 0.18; 13.4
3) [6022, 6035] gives 0.14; 14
